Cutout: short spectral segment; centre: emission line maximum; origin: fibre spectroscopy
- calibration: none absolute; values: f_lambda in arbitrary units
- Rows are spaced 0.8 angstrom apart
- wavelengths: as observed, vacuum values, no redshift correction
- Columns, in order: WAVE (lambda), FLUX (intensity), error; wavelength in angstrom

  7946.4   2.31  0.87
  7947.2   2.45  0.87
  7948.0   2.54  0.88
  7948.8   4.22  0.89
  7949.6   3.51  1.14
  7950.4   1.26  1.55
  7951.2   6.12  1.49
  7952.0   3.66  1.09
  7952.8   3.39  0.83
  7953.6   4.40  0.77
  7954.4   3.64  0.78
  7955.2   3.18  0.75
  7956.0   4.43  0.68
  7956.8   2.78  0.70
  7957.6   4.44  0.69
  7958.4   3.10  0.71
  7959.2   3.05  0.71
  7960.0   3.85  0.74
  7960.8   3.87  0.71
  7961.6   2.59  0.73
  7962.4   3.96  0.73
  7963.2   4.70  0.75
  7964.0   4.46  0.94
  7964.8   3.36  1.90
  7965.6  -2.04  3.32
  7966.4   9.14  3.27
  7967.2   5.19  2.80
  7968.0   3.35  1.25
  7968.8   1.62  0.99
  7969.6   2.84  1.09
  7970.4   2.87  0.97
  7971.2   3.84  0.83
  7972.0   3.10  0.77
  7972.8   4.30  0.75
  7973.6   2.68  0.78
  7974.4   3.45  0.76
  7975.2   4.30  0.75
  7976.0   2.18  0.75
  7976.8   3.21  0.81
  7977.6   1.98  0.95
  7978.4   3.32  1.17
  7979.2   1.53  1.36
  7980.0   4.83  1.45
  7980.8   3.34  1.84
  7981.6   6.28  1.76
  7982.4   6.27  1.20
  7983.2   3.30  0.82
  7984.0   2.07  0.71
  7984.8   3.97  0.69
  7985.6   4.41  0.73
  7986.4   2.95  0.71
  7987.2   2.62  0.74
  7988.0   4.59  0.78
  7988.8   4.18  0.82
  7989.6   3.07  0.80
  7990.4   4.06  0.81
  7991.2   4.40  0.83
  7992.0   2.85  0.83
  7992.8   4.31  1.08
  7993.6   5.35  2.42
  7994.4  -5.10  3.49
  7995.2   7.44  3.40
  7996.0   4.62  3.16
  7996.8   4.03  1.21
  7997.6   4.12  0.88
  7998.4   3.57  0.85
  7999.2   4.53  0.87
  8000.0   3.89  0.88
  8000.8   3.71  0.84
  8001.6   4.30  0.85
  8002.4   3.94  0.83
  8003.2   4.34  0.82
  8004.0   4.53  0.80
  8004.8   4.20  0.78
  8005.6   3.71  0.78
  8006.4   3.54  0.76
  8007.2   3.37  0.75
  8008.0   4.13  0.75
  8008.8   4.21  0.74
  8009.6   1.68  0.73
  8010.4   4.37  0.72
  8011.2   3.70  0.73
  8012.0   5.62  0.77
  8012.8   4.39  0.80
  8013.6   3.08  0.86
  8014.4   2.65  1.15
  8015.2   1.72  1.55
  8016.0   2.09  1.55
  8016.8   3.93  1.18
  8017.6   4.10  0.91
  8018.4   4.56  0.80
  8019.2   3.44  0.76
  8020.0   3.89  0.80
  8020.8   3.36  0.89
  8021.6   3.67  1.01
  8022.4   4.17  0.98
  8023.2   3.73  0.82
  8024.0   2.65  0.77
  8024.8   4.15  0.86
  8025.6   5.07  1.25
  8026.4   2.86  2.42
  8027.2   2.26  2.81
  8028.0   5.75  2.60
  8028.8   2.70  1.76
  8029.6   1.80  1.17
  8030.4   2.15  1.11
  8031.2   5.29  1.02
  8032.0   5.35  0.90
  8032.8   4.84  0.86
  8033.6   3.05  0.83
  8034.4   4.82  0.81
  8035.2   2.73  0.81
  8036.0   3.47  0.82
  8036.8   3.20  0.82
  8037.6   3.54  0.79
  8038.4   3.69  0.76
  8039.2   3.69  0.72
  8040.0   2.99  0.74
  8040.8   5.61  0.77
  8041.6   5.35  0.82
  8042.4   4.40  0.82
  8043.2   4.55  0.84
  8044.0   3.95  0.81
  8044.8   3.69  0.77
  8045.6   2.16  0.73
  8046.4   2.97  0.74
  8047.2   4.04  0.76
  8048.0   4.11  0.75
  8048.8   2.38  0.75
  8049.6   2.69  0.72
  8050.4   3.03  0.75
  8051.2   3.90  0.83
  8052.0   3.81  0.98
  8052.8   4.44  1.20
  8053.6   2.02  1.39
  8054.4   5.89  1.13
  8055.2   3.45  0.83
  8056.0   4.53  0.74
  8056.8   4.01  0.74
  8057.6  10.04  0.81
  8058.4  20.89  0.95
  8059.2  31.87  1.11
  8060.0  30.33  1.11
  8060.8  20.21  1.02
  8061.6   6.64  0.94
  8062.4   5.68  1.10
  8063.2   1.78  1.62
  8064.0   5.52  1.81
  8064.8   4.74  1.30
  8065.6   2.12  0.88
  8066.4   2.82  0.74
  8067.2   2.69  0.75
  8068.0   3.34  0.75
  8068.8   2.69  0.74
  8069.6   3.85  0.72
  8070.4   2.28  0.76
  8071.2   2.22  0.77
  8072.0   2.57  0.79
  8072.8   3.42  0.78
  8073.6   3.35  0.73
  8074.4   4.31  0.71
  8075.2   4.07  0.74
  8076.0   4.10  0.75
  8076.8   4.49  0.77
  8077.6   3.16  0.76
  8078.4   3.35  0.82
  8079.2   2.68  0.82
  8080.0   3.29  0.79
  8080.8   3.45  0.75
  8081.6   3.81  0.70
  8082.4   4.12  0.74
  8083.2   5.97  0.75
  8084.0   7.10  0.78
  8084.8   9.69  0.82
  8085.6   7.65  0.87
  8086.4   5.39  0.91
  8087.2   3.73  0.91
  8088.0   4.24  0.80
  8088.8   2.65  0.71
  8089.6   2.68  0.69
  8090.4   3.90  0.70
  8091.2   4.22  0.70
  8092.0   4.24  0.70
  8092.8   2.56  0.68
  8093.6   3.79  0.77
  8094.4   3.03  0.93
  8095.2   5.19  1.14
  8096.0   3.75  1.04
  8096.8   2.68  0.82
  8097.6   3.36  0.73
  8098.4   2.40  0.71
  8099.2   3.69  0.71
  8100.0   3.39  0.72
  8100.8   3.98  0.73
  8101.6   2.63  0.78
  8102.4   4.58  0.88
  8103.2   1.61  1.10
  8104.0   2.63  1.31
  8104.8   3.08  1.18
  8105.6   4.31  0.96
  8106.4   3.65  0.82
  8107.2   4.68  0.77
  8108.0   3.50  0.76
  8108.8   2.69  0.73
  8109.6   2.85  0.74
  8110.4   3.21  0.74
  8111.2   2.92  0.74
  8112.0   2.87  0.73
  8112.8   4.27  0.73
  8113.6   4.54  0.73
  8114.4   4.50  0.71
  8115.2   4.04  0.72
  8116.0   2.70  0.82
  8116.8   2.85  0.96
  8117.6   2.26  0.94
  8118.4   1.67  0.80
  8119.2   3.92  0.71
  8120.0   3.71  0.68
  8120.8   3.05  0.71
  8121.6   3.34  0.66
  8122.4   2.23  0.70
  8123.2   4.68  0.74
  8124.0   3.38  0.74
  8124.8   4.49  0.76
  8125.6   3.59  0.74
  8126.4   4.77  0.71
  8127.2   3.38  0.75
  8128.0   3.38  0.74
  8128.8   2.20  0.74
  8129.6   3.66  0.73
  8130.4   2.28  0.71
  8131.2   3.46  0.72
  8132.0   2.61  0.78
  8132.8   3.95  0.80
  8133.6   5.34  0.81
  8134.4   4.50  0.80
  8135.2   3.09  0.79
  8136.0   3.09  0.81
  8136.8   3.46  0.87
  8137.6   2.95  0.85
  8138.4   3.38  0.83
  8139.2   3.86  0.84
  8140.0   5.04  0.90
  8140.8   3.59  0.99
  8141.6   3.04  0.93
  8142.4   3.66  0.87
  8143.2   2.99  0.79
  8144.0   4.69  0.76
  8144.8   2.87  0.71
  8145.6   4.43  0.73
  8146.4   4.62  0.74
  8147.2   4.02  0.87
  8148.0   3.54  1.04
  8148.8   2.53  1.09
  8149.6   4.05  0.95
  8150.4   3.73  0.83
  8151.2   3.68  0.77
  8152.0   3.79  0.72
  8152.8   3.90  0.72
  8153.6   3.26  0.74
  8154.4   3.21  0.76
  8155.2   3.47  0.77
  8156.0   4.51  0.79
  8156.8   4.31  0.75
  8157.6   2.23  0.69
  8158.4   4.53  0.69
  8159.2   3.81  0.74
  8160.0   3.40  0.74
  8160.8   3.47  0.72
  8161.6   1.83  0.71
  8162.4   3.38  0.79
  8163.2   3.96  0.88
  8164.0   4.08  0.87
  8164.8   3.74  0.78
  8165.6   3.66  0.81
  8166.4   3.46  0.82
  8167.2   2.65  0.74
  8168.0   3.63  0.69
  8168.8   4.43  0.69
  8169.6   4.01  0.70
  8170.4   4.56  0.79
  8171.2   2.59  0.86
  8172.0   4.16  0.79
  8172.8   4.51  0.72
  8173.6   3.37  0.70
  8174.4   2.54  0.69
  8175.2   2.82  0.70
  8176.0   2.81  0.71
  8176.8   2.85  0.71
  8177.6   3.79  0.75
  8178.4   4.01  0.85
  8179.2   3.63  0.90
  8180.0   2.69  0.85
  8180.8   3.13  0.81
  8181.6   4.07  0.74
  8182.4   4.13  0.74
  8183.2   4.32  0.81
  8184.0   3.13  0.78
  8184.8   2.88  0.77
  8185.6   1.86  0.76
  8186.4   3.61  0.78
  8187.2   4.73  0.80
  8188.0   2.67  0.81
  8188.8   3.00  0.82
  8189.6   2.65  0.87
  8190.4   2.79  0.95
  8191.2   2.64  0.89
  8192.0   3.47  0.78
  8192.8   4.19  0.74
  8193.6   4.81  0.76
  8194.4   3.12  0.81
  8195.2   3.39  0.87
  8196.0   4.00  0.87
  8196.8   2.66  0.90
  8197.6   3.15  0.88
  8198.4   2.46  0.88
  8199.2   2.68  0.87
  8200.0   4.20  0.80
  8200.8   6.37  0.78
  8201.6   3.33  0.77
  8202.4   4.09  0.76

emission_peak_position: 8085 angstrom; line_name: [N II]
